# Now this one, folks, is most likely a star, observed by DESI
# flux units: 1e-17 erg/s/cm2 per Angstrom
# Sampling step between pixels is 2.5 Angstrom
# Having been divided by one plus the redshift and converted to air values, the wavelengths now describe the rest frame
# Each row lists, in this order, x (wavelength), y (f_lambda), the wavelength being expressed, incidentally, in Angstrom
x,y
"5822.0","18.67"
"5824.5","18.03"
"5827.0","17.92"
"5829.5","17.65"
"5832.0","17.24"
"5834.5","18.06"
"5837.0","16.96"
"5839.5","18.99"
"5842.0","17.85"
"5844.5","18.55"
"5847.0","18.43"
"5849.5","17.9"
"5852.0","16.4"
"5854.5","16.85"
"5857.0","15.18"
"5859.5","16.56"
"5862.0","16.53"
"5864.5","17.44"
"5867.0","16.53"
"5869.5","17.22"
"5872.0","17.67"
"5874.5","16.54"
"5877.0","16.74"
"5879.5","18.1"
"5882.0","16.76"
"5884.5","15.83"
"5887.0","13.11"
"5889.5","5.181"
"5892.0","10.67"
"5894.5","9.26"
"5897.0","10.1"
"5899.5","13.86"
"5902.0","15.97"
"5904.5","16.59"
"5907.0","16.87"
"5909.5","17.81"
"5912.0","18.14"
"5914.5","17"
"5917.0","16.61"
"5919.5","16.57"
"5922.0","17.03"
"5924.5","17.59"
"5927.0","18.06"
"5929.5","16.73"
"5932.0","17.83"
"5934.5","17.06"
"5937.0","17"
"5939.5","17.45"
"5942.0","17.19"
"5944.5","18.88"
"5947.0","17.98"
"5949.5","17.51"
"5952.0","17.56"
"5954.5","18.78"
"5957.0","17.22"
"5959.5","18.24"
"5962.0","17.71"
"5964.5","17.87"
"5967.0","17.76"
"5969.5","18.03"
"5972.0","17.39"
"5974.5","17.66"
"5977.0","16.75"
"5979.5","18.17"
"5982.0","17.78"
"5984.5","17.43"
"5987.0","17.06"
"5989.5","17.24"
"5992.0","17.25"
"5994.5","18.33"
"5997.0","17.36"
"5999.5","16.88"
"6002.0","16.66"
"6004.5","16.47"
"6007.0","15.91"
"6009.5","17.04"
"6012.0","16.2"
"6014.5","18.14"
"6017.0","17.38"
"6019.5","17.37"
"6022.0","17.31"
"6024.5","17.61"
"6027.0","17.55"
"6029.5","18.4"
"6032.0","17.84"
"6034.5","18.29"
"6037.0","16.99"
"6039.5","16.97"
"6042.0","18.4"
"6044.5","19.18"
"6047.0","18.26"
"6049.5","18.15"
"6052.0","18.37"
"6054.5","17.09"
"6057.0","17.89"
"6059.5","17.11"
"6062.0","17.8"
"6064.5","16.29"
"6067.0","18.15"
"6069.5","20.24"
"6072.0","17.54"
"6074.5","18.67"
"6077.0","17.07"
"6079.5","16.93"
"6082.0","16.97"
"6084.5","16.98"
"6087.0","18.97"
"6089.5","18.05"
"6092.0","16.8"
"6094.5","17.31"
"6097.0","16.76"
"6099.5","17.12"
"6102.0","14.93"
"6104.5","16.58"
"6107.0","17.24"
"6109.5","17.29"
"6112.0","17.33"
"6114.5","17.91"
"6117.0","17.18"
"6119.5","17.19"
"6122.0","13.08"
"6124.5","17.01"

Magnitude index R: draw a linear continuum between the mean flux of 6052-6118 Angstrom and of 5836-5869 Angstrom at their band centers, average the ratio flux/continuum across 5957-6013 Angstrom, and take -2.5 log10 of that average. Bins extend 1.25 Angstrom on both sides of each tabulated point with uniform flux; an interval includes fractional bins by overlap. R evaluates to 0.001 mag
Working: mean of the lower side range 17.2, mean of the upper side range 17.4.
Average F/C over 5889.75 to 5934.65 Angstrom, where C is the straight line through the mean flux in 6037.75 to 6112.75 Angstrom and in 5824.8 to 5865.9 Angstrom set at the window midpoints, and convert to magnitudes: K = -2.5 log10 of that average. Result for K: 0.13 mag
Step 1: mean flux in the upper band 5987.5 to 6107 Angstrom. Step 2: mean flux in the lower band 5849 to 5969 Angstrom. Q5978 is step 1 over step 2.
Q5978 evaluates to 1.07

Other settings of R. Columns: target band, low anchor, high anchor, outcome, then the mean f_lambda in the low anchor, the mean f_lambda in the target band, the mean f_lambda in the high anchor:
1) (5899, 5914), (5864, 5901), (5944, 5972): -0.08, 14.3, 16.7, 17.9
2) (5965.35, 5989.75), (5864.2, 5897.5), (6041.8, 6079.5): -0.08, 14.4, 17.5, 18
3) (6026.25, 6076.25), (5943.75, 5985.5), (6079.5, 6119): -0.04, 17.8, 18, 17.2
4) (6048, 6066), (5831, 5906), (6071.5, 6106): -0.04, 15.8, 17.5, 17.2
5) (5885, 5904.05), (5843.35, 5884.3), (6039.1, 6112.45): 0.43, 17.1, 11.6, 17.6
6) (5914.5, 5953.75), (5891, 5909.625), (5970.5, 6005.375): -0.15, 13.7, 17.4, 17.3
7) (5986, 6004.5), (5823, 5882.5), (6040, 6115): 0.02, 17.4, 17.2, 17.6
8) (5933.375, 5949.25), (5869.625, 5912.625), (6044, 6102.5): -0.14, 14.7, 17.6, 17.6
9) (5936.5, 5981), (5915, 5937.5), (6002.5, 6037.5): -0.03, 17.2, 17.7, 17.3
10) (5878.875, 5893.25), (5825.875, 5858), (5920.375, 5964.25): 0.32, 17.6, 13.1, 17.6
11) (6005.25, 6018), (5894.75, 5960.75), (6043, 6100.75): 0.03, 16.9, 16.9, 17.7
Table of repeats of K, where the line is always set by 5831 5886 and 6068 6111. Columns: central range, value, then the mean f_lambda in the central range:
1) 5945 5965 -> -0.039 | 17.9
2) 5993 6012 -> 0.025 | 16.9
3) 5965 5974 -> -0.028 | 17.7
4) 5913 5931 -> 0.008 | 17.1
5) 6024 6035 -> -0.037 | 17.9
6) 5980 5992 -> -0.008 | 17.4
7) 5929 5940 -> 0.001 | 17.2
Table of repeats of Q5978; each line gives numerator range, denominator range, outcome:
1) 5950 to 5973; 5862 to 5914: 1.18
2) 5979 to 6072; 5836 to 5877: 1.02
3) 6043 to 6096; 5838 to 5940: 1.10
